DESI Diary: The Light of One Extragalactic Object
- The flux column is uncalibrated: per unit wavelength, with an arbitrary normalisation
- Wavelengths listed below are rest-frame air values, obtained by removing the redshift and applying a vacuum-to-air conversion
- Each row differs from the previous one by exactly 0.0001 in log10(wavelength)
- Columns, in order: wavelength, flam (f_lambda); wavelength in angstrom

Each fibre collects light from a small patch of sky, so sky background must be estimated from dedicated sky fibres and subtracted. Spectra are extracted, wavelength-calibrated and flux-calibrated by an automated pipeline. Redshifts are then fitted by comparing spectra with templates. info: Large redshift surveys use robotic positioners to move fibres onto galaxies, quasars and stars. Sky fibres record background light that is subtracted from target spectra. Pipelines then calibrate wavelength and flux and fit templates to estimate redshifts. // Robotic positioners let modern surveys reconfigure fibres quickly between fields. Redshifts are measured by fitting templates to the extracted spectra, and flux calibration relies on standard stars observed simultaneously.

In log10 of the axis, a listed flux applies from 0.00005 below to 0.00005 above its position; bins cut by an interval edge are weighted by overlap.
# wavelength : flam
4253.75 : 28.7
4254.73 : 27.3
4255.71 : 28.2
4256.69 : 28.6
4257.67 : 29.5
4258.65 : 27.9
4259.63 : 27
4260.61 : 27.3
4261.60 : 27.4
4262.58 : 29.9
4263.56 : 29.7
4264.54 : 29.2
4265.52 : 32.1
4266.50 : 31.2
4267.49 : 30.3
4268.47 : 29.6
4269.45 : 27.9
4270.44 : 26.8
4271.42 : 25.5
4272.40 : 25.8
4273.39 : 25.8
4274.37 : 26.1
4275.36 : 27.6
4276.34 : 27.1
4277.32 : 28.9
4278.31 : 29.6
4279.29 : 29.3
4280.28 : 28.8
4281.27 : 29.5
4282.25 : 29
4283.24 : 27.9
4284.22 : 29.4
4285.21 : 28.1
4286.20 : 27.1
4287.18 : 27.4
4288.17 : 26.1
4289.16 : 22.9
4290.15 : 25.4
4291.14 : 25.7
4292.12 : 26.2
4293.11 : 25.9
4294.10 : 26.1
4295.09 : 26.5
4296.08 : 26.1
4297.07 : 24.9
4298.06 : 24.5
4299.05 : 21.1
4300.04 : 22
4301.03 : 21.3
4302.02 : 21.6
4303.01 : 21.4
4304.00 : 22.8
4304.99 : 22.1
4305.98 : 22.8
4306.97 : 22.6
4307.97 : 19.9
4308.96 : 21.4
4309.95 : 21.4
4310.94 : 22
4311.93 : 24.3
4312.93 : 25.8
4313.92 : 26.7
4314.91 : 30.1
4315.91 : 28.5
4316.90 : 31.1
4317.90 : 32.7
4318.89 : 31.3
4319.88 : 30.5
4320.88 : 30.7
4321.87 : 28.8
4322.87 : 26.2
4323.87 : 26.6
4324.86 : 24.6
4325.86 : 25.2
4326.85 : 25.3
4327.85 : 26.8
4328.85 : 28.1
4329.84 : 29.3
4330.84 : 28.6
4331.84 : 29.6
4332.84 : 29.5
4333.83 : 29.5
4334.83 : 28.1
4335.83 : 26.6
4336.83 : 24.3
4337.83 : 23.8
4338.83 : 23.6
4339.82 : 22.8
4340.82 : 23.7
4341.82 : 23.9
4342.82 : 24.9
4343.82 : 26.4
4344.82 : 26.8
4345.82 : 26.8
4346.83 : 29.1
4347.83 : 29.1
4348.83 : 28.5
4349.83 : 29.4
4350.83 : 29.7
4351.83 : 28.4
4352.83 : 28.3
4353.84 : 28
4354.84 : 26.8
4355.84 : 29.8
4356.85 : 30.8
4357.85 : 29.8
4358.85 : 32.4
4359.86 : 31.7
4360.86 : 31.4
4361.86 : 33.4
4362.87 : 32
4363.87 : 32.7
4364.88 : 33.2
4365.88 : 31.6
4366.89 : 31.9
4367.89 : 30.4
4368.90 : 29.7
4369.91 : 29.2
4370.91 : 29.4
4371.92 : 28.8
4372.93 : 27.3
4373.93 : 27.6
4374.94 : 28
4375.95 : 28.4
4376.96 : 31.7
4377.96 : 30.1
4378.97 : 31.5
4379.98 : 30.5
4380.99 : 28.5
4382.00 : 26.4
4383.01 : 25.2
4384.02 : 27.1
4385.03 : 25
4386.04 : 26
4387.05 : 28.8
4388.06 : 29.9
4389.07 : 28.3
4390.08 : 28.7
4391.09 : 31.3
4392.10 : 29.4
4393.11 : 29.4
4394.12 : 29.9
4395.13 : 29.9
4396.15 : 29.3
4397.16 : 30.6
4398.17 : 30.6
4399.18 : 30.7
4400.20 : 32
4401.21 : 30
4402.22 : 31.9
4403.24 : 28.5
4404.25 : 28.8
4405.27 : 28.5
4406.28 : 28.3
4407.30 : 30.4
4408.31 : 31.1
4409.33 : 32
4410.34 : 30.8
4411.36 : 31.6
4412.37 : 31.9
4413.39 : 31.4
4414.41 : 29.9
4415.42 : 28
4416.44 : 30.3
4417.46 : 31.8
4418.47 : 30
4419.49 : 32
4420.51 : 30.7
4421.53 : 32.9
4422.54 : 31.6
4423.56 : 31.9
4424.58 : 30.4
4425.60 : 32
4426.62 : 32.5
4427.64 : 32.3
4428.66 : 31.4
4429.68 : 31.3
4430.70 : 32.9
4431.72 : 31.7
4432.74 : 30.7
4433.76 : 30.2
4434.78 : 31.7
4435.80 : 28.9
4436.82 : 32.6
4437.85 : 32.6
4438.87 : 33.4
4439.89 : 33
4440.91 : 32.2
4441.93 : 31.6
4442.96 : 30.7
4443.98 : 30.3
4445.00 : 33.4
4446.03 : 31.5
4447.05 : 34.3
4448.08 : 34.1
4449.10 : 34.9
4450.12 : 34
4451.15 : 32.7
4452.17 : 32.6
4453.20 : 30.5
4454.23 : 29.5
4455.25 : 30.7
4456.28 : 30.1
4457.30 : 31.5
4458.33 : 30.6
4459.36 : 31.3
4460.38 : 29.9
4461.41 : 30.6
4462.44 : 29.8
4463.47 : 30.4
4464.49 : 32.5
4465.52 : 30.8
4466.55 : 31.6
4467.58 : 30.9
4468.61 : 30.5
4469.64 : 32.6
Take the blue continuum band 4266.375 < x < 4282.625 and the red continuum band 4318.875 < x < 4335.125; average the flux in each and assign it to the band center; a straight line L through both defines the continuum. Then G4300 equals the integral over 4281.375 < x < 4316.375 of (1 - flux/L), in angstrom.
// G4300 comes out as 4.06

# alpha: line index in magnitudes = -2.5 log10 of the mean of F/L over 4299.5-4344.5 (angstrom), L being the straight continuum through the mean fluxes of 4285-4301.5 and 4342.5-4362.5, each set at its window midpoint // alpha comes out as 0.05 mag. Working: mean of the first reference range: 25.1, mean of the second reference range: 29.1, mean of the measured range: 25.8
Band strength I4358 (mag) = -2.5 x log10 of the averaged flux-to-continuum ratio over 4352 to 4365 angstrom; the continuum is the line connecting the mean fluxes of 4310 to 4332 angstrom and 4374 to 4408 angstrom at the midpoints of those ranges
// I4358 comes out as -0.079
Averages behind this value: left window 27.7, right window 29.2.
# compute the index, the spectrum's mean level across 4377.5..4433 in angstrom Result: 30.2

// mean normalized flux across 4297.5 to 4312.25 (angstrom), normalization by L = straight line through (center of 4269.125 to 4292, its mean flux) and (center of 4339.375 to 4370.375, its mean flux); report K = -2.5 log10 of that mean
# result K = 0.25 mag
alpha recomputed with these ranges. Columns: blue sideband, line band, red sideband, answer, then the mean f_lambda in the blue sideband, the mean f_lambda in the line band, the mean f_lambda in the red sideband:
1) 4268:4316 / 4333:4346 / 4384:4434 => 0.08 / 25.6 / 25.6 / 30.4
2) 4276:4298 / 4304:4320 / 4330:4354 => 0.06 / 27.1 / 25.6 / 27.1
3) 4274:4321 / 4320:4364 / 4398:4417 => -0.01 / 26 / 28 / 30.3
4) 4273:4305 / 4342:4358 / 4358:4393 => 0.01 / 25.9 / 28.2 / 29.6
